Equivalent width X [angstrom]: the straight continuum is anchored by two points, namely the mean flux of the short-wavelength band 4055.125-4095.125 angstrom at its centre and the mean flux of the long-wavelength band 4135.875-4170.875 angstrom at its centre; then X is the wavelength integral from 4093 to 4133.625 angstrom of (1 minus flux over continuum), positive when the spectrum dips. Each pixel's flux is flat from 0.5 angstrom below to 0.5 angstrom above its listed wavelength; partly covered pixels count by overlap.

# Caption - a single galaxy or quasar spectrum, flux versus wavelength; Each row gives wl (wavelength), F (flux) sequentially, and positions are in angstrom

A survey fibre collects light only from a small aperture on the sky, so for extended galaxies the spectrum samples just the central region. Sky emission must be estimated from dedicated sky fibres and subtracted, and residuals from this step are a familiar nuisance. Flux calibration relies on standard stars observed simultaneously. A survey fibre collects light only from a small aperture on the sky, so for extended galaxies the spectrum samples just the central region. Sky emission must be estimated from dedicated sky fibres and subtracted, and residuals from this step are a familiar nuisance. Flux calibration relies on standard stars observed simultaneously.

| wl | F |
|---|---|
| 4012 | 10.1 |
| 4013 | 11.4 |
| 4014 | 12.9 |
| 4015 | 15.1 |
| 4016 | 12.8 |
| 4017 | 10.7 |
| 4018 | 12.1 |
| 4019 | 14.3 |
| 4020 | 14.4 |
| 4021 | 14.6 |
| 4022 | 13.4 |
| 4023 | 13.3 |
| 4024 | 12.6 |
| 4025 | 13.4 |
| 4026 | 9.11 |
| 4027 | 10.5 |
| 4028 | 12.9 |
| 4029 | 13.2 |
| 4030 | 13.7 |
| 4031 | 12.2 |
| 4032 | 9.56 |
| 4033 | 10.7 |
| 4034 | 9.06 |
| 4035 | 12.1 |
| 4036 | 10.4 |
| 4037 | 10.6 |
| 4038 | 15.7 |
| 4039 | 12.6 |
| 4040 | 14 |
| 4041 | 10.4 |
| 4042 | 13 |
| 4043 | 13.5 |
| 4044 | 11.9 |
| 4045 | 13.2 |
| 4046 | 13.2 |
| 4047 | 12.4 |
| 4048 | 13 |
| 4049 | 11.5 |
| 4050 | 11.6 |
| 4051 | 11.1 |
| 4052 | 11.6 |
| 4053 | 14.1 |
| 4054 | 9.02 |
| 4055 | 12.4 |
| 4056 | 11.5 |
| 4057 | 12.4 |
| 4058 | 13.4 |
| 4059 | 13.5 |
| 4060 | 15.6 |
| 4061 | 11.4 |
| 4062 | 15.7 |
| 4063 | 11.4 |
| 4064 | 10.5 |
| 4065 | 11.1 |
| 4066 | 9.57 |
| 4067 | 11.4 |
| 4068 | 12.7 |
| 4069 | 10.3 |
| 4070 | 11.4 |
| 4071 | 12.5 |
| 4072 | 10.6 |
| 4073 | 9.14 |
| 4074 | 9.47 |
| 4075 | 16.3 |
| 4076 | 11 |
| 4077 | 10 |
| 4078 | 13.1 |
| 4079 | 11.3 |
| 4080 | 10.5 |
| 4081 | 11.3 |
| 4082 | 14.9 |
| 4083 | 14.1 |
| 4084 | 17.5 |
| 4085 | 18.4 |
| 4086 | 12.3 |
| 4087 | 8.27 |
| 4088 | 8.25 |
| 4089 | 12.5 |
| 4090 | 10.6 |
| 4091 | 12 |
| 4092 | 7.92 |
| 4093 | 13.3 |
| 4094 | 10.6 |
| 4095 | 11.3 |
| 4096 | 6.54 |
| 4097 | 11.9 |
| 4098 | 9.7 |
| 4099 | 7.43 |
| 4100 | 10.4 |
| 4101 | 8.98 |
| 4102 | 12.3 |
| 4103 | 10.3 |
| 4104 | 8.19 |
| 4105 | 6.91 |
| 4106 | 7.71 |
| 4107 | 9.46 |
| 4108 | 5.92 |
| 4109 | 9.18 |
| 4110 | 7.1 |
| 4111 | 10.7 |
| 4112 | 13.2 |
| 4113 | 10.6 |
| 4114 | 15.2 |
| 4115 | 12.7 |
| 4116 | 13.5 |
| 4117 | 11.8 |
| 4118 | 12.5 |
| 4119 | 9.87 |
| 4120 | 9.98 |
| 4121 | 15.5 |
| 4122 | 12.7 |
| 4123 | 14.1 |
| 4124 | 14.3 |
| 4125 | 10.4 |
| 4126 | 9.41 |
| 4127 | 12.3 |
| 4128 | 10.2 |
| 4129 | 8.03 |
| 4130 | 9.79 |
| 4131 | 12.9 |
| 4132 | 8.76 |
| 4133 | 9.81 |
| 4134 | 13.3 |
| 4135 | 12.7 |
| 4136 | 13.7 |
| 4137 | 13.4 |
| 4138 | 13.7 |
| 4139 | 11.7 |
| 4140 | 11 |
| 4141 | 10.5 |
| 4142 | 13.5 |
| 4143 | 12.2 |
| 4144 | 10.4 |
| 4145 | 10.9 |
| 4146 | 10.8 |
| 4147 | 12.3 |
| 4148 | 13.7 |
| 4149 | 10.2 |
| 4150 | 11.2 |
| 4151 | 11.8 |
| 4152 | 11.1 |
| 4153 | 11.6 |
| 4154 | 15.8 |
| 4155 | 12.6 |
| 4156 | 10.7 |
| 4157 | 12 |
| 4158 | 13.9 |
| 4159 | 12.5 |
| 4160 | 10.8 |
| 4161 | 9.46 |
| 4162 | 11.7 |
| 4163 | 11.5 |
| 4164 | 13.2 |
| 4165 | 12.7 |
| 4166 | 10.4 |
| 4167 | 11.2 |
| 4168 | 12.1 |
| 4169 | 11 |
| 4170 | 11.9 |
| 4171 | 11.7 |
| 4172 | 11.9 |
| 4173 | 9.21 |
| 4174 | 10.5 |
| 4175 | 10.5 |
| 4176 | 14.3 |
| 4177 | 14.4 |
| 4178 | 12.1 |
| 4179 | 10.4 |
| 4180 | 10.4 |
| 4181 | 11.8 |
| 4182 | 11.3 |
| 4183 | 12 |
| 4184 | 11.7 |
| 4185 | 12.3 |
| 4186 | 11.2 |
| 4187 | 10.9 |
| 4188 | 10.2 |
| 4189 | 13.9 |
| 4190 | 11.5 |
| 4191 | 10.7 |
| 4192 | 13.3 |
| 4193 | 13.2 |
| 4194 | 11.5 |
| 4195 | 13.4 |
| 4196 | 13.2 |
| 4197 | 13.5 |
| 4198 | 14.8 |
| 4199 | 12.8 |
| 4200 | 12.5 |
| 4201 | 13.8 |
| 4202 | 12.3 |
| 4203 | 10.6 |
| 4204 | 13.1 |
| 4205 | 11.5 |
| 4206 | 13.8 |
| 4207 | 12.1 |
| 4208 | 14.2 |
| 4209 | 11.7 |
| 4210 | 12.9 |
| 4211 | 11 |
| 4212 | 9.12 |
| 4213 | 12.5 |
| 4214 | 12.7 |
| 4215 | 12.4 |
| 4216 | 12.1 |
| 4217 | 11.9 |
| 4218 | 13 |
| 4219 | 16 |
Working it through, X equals 4.6 angstrom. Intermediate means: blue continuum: 12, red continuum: 11.9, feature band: 10.6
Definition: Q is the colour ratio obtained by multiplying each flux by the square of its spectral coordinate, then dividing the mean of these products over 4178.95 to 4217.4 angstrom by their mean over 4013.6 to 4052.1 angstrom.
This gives 1.07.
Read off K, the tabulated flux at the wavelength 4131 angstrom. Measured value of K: 12.9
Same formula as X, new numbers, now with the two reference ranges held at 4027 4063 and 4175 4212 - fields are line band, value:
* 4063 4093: 1.4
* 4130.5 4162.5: 1.0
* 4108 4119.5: 1.0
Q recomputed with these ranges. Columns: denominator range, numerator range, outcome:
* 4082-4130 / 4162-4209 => 1.14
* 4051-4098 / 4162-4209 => 1.08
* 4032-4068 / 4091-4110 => 0.79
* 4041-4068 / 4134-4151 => 1.03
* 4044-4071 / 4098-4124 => 0.91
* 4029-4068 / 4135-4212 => 1.05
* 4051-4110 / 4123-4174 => 1.08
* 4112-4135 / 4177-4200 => 1.07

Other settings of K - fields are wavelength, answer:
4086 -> 12.3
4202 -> 12.3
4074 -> 9.47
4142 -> 13.5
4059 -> 13.5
